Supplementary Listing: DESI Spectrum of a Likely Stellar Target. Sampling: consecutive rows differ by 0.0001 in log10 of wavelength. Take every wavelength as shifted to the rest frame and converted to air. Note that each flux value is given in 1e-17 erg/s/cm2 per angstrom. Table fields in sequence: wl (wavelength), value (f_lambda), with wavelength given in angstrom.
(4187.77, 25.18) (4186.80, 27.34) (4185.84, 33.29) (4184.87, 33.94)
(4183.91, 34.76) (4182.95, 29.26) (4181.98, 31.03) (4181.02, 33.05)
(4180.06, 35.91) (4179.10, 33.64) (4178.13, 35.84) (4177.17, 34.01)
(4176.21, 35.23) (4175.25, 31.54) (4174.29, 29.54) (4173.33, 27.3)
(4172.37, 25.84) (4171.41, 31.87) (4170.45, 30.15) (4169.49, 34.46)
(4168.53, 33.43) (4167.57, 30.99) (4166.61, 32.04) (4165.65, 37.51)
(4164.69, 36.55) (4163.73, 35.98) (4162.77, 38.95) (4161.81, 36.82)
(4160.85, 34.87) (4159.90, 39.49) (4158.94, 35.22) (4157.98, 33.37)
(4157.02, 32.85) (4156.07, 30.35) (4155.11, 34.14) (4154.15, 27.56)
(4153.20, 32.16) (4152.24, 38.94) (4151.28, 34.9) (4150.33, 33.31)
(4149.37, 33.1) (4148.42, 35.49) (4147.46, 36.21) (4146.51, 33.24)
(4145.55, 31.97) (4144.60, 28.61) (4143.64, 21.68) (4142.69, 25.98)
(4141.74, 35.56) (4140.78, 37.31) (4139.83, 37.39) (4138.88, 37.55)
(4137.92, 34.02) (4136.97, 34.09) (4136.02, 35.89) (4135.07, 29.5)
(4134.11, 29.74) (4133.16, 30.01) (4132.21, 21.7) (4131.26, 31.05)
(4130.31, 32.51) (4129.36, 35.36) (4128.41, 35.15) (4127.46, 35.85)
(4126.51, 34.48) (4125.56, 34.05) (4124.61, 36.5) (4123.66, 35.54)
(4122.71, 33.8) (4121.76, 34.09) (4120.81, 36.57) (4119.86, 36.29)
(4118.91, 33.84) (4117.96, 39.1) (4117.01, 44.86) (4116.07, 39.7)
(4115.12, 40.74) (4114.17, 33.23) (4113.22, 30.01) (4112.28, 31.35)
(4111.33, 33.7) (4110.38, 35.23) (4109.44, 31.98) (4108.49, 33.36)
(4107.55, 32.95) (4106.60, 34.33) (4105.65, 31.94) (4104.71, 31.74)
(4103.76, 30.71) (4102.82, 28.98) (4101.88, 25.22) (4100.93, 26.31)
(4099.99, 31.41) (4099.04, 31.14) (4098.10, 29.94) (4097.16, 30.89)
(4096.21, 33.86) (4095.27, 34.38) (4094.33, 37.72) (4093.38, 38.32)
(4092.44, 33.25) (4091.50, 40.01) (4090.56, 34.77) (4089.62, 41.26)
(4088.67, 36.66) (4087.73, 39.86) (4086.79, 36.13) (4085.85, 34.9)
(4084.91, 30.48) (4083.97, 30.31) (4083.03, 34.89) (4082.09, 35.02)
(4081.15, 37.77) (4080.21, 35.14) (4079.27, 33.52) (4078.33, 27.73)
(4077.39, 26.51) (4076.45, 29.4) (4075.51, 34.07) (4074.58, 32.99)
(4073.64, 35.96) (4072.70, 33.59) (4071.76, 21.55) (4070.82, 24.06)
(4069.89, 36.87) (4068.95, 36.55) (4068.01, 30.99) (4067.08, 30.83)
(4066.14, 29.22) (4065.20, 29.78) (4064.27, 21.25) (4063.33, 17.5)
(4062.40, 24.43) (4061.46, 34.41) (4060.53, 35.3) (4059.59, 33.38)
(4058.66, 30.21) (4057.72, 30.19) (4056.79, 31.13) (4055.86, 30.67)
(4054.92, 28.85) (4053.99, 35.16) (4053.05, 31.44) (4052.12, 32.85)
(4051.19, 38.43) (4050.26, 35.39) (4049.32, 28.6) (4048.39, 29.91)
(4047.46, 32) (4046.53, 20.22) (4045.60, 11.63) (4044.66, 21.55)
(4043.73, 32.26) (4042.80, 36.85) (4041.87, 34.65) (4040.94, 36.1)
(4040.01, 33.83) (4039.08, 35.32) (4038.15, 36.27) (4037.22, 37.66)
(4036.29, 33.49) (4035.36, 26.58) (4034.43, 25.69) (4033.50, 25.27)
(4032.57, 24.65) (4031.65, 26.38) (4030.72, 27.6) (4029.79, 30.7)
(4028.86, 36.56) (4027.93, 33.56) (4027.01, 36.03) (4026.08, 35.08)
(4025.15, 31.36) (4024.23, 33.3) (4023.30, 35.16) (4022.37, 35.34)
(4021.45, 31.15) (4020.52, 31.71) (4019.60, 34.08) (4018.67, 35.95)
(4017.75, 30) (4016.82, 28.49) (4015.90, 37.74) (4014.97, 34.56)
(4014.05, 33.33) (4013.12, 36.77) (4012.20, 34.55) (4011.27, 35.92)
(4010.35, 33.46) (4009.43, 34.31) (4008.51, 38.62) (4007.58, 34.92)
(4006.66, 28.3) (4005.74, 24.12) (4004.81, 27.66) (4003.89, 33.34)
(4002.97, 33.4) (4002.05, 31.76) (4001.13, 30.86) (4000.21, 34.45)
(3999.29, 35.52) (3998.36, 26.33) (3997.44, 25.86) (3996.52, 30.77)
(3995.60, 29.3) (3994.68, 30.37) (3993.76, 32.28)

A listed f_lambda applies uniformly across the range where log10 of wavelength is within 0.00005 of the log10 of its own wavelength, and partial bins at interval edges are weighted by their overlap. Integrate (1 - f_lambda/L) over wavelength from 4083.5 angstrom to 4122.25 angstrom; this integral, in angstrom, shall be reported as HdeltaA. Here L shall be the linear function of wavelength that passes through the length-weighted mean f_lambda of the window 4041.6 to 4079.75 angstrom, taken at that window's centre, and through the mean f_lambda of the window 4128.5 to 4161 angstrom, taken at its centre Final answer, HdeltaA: -3.4 angstrom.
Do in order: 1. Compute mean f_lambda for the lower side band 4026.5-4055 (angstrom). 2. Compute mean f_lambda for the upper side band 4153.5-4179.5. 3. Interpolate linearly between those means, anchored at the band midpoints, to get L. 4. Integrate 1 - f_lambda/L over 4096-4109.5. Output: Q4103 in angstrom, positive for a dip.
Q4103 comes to 0.5 angstrom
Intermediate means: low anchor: 30.9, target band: 30.9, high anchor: 33.3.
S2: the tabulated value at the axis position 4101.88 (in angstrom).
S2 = 25.22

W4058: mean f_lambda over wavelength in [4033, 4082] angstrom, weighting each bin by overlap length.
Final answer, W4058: 30.7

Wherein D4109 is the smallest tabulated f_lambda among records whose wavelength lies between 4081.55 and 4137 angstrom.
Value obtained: 21.7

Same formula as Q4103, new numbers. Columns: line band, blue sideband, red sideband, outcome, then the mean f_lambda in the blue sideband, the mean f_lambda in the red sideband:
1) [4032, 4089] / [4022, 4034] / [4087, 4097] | 5.2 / 31.6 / 36.8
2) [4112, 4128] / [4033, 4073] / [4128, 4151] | -2.0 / 30.3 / 32.4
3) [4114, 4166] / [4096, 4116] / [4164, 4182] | -3.1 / 32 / 32.7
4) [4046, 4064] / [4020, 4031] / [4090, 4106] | 1.4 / 33.2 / 32.5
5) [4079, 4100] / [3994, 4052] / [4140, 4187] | -1.7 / 31.7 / 33.1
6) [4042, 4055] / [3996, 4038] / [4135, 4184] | 1.0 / 32.1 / 33.3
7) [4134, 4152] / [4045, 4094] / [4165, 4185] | -0.5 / 31.6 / 32.5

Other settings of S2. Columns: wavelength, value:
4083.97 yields 30.31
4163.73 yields 35.98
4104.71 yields 31.74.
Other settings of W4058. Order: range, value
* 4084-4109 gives 33.4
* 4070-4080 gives 30.3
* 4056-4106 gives 32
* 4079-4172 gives 33.8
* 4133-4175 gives 33.1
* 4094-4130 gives 33.8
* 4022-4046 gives 31.3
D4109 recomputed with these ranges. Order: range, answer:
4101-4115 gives 25.22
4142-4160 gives 21.68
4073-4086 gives 26.51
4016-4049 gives 11.63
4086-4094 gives 33.25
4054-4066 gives 17.5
